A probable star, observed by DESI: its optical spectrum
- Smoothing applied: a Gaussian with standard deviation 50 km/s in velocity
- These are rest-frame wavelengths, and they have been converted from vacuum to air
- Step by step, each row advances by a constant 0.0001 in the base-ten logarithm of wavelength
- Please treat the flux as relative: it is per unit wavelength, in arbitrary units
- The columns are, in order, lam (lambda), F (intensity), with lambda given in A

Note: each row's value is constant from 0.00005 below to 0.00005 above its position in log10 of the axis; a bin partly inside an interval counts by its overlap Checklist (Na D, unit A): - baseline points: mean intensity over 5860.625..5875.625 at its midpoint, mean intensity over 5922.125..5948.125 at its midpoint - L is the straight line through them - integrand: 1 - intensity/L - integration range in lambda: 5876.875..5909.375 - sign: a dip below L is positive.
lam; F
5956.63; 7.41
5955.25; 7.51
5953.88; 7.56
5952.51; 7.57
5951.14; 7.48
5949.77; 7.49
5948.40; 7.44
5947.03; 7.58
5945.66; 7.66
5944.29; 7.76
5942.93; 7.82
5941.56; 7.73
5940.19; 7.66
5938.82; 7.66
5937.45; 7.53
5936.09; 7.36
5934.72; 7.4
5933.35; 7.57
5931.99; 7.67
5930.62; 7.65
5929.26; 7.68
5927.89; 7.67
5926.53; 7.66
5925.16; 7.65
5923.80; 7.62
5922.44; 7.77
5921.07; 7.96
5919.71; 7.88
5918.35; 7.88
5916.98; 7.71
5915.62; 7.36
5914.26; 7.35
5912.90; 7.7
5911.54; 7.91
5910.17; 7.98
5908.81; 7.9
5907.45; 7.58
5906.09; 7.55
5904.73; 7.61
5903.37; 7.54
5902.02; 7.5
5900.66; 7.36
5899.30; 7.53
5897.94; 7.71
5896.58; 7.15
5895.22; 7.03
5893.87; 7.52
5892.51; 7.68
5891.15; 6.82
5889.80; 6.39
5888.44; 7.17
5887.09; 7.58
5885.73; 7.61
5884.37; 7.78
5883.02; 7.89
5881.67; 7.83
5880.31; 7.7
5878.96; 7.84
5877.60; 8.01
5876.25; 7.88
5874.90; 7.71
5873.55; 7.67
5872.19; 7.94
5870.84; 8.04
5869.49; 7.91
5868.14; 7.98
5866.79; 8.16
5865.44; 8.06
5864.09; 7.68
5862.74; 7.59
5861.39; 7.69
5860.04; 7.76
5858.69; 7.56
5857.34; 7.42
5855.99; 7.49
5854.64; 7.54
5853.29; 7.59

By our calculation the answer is 1.1 A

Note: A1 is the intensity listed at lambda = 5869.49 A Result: 7.91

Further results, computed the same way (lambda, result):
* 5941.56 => 7.73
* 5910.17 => 7.98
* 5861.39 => 7.69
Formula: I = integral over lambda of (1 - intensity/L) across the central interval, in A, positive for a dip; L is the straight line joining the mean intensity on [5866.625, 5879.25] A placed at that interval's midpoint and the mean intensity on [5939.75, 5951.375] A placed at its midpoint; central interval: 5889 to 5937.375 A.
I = 1.3 A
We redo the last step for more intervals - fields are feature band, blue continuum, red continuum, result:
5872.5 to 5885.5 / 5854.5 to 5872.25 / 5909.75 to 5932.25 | -0.1 A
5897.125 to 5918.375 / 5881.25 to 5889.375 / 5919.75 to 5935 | 0.1 A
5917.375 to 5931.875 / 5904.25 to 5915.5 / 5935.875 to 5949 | -0.2 A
